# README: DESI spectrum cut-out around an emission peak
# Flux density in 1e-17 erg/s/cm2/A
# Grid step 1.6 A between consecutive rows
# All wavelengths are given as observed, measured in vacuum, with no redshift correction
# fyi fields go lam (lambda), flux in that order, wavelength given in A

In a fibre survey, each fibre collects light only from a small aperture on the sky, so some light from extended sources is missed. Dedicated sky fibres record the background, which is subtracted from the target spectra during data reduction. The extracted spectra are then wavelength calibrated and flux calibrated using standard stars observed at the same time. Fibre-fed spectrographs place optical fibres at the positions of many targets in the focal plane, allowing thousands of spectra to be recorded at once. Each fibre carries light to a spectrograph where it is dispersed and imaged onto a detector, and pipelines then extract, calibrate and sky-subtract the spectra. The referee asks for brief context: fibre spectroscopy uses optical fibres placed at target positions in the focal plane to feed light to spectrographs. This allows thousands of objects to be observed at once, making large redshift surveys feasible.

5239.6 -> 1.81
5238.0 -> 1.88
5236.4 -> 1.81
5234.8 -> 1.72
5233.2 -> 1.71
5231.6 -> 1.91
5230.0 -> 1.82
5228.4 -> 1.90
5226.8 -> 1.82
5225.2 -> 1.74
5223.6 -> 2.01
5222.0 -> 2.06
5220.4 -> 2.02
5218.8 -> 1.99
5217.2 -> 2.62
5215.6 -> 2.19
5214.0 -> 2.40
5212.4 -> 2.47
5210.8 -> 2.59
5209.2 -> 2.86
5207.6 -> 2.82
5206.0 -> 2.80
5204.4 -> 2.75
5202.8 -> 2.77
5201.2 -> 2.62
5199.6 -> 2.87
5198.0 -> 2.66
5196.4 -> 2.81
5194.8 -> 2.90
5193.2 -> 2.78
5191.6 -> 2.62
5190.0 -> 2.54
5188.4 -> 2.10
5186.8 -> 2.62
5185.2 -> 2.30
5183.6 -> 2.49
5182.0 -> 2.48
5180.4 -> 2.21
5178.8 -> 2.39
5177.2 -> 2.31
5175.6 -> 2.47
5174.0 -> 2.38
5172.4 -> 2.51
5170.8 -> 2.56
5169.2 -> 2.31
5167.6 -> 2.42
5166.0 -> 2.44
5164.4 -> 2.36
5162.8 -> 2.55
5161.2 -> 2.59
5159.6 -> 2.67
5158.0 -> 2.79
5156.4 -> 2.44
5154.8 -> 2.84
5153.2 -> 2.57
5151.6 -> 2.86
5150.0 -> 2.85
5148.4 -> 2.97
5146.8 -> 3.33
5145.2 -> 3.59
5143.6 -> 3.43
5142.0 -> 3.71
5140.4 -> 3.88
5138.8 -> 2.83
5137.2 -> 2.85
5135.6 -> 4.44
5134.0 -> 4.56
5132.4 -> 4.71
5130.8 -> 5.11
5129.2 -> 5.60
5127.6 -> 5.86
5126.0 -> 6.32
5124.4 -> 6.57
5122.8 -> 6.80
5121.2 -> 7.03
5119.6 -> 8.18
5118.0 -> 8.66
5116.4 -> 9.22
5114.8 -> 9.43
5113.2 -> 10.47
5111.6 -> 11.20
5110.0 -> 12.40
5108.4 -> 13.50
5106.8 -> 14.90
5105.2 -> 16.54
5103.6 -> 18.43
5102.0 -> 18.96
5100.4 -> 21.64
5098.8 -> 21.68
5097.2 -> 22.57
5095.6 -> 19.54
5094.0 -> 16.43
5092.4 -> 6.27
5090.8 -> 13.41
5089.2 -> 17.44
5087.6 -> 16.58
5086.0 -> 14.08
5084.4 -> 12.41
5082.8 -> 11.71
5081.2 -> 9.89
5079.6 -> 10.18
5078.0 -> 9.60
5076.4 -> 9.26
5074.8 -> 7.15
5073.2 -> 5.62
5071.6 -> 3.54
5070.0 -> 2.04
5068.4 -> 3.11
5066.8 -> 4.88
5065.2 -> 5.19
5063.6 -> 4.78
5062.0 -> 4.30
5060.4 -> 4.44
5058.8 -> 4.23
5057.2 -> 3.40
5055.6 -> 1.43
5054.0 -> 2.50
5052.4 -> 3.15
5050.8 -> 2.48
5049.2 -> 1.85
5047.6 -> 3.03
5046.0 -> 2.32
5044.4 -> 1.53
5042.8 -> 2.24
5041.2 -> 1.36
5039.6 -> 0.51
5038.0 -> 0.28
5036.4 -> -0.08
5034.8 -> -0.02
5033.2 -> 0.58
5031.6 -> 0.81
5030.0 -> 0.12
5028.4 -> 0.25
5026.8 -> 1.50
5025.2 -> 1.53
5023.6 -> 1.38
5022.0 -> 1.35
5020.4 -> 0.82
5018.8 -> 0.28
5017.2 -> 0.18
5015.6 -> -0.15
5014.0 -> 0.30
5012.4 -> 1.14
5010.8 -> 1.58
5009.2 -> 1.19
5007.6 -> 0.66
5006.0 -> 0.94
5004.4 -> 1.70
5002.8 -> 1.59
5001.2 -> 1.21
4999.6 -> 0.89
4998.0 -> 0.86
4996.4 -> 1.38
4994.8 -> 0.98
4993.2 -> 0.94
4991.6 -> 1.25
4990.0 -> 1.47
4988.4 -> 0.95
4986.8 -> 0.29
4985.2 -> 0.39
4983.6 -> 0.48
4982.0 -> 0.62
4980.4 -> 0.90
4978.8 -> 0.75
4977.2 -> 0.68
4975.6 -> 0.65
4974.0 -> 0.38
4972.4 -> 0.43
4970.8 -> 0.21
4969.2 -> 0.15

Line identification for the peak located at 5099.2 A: Ly-alpha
